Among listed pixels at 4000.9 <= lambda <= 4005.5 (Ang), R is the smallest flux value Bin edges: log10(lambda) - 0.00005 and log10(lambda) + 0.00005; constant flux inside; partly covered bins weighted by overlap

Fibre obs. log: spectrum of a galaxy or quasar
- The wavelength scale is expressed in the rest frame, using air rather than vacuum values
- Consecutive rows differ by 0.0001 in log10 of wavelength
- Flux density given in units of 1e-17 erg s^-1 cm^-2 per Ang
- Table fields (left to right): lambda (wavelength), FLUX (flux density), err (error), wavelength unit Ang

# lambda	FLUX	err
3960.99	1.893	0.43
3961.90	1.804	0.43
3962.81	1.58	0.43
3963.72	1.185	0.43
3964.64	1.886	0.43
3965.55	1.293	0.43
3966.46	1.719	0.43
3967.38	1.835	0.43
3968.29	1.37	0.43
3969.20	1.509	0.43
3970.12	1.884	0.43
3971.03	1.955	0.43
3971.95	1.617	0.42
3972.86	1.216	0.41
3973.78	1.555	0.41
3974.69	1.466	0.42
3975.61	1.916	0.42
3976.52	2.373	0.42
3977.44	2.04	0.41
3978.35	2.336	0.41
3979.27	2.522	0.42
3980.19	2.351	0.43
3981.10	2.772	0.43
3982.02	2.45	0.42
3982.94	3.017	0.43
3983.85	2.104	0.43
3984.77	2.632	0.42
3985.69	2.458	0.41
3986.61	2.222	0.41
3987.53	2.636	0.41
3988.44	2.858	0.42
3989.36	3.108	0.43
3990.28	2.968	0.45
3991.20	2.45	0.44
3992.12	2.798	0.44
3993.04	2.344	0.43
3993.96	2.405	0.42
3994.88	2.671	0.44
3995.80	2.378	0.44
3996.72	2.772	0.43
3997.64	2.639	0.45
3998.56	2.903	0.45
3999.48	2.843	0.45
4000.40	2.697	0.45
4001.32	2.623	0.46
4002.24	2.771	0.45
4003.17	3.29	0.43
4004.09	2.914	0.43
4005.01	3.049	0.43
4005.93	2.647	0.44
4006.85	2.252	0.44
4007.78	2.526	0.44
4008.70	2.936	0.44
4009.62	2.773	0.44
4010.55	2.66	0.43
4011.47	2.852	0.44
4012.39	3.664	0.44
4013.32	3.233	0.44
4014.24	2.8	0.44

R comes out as 2.623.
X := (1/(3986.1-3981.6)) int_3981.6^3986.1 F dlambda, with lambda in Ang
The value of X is 2.53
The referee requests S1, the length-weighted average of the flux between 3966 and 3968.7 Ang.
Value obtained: 1.65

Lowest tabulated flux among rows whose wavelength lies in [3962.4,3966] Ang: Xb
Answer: 1.185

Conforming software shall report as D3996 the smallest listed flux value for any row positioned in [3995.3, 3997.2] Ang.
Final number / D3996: 2.378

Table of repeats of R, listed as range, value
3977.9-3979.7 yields 2.336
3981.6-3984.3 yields 2.104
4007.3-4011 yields 2.526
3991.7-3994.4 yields 2.344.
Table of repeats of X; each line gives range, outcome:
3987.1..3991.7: 2.81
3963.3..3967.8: 1.58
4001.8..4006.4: 2.93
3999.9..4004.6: 2.86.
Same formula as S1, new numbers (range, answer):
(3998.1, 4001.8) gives 2.77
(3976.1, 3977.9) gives 2.21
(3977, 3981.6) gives 2.41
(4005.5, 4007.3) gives 2.45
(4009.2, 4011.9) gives 2.76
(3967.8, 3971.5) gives 1.68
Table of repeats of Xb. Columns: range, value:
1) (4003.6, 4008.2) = 2.252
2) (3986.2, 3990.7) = 2.222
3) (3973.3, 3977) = 1.466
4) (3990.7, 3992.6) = 2.45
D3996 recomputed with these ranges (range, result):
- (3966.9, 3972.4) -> 1.37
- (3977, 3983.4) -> 2.04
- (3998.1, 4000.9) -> 2.697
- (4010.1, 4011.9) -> 2.66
